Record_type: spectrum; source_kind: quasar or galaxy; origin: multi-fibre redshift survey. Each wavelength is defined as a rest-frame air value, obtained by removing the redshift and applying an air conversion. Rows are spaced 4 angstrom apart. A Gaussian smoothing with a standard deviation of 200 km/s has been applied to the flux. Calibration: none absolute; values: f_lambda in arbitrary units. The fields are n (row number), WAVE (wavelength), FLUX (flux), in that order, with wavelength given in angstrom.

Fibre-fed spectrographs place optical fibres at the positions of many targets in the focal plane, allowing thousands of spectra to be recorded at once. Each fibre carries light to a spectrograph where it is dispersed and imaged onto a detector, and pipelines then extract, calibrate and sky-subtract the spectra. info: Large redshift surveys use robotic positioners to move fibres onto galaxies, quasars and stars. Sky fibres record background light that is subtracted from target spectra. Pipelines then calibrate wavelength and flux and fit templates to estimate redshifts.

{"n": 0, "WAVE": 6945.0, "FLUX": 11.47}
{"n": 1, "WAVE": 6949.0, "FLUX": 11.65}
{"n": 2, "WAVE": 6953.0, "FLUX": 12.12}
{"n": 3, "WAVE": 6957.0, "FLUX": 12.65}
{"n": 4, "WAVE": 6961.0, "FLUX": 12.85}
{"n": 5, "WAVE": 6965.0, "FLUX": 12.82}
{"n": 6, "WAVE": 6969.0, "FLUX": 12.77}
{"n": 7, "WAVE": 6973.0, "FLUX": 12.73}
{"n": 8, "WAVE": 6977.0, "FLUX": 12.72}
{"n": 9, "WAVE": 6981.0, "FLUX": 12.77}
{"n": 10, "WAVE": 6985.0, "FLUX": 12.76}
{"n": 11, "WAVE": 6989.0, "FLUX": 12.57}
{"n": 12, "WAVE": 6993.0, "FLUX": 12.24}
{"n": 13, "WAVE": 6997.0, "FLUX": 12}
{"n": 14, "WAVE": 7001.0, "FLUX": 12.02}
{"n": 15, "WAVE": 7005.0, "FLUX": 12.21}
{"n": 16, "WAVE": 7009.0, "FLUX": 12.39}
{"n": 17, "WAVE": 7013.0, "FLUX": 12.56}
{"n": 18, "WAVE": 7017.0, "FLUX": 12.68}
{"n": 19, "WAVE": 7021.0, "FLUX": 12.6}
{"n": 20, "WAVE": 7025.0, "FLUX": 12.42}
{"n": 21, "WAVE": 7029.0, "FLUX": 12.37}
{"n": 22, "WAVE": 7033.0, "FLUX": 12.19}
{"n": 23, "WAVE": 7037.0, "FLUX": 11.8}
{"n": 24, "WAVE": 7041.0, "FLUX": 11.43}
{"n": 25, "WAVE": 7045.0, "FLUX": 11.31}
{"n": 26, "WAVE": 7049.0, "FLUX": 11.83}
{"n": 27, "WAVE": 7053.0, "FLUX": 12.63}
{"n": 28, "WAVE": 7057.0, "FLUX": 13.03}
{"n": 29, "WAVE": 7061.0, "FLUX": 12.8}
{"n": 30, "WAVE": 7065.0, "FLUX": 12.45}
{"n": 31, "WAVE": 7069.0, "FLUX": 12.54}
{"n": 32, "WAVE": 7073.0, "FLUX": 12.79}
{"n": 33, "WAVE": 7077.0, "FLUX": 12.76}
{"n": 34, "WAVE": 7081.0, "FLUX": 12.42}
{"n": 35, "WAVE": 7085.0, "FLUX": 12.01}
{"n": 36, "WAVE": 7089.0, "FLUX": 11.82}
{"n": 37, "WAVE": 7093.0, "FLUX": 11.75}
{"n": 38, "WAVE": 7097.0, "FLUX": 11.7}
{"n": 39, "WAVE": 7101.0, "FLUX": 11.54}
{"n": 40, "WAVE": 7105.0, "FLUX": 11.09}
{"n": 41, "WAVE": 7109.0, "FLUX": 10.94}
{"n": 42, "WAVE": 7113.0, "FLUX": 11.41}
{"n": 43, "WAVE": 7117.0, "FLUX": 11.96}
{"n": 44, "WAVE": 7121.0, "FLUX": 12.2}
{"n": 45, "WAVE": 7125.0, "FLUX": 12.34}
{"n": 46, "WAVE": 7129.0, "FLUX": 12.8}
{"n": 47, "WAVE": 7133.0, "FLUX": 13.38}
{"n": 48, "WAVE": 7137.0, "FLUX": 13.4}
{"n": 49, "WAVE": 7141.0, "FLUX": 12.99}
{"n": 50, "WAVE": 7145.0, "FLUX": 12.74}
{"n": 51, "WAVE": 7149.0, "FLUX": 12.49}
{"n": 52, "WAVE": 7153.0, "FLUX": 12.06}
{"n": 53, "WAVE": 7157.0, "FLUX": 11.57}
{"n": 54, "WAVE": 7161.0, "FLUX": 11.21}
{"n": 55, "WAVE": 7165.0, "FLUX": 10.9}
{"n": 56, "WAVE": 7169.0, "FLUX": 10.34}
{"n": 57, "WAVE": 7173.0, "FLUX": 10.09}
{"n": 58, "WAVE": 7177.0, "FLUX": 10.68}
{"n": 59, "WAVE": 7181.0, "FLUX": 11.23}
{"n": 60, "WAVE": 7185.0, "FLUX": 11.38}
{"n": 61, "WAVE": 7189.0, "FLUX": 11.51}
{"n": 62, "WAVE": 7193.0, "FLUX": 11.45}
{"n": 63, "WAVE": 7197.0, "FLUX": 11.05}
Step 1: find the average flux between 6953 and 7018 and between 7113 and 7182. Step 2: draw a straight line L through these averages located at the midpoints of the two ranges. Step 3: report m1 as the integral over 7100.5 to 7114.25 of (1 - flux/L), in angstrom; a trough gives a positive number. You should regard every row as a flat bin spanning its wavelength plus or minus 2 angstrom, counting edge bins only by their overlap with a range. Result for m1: 1.0 angstrom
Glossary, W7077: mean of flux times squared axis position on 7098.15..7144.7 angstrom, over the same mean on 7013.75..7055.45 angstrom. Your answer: 1.0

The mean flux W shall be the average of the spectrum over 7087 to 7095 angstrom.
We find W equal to 11.8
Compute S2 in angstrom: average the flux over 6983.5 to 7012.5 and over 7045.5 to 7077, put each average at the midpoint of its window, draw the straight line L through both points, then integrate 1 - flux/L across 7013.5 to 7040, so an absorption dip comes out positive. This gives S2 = 0.2 angstrom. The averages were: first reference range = 12.3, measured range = 12.3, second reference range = 12.5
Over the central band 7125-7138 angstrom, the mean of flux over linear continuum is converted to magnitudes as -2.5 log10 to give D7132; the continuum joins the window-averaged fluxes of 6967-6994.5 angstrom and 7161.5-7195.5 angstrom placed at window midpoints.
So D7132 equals -0.15 mag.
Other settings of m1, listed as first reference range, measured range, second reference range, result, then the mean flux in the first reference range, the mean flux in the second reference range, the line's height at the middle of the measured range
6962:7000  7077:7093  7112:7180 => 0.0 angstrom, 12.6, 11.9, 12.2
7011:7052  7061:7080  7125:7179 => -0.9 angstrom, 12.1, 11.9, 12.1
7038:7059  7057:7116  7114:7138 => 1.3 angstrom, 12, 12.6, 12.3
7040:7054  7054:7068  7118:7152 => -1.0 angstrom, 11.8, 12.7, 11.9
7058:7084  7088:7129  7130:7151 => 3.5 angstrom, 12.6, 13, 12.8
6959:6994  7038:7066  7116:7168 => 0.7 angstrom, 12.7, 12.3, 12.5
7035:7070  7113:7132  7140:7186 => -0.9 angstrom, 12.2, 11.4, 11.7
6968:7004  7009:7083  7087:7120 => -2.2 angstrom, 12.5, 11.5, 12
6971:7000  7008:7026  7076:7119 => -0.4 angstrom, 12.5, 11.7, 12.3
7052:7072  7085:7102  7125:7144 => 1.5 angstrom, 12.7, 13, 12.8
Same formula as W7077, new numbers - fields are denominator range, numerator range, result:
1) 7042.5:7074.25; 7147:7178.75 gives 0.93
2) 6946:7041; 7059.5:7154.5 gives 1.02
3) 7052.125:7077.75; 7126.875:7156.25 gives 1.03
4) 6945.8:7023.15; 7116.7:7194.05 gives 1.00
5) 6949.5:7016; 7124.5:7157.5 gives 1.06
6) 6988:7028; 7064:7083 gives 1.04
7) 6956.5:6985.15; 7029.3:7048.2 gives 0.94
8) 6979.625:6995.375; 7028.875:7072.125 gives 0.99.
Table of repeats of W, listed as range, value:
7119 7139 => 12.8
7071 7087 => 12.5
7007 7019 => 12.5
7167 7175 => 10.2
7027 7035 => 12.3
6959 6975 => 12.8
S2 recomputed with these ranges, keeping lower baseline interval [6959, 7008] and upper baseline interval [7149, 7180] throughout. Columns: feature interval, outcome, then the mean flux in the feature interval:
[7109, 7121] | -0.2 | 11.6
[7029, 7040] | 0.1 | 12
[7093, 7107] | 0.1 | 11.5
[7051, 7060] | -0.7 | 12.8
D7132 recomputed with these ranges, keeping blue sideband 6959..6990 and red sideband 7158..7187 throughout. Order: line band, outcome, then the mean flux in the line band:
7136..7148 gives -0.164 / 13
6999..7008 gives 0.029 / 12.1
